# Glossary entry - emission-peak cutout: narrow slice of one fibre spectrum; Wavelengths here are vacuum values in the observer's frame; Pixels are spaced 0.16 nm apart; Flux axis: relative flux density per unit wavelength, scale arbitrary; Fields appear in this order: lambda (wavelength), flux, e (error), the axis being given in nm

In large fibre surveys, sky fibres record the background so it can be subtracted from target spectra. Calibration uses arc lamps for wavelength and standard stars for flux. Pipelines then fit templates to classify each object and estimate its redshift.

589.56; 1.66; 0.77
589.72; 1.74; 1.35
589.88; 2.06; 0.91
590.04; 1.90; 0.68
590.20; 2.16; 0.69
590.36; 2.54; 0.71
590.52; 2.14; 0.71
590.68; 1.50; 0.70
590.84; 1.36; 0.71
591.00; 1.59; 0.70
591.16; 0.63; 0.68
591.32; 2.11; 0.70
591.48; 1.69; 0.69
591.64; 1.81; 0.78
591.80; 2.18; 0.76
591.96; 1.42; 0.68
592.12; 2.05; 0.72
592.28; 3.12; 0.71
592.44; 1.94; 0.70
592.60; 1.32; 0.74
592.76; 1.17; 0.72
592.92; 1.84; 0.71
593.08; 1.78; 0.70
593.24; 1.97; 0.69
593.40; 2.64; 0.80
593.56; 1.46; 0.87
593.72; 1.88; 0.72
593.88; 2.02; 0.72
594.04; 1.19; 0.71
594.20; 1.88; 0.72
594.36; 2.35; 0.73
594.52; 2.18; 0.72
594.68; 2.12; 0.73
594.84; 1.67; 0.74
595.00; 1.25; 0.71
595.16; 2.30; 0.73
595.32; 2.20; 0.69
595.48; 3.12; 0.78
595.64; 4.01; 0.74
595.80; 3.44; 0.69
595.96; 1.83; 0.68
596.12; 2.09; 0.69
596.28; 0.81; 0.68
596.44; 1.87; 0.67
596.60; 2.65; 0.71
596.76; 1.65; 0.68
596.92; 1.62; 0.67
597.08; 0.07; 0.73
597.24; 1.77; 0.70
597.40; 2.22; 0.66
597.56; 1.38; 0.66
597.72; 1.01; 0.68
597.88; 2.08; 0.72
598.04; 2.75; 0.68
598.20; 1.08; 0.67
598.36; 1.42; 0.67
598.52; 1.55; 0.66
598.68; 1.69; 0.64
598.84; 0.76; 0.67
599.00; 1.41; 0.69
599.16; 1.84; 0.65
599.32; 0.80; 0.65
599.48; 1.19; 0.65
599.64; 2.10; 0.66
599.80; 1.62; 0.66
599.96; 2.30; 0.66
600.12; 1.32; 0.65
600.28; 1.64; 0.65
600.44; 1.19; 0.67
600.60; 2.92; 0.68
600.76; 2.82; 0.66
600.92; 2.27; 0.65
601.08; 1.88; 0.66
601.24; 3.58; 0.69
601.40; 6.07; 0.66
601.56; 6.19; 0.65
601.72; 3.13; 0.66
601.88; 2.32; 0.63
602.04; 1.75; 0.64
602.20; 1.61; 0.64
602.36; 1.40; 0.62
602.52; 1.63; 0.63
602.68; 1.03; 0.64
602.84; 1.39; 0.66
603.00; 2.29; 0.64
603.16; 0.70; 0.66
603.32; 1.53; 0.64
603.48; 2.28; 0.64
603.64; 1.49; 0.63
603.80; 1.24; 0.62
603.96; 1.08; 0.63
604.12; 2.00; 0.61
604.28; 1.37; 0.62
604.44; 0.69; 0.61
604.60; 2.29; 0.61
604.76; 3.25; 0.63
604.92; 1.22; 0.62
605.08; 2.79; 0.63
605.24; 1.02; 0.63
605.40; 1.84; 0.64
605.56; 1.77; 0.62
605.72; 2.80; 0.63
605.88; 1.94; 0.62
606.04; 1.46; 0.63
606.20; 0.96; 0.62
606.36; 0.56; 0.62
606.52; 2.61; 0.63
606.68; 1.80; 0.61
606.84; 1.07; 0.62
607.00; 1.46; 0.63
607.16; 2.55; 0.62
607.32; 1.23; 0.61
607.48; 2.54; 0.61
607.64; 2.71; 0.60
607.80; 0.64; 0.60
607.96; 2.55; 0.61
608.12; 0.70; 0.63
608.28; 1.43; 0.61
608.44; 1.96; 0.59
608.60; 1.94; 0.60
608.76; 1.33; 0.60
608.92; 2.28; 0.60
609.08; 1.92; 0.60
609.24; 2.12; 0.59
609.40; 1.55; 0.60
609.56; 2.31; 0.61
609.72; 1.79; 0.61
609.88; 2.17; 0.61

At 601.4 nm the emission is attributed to [O III]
